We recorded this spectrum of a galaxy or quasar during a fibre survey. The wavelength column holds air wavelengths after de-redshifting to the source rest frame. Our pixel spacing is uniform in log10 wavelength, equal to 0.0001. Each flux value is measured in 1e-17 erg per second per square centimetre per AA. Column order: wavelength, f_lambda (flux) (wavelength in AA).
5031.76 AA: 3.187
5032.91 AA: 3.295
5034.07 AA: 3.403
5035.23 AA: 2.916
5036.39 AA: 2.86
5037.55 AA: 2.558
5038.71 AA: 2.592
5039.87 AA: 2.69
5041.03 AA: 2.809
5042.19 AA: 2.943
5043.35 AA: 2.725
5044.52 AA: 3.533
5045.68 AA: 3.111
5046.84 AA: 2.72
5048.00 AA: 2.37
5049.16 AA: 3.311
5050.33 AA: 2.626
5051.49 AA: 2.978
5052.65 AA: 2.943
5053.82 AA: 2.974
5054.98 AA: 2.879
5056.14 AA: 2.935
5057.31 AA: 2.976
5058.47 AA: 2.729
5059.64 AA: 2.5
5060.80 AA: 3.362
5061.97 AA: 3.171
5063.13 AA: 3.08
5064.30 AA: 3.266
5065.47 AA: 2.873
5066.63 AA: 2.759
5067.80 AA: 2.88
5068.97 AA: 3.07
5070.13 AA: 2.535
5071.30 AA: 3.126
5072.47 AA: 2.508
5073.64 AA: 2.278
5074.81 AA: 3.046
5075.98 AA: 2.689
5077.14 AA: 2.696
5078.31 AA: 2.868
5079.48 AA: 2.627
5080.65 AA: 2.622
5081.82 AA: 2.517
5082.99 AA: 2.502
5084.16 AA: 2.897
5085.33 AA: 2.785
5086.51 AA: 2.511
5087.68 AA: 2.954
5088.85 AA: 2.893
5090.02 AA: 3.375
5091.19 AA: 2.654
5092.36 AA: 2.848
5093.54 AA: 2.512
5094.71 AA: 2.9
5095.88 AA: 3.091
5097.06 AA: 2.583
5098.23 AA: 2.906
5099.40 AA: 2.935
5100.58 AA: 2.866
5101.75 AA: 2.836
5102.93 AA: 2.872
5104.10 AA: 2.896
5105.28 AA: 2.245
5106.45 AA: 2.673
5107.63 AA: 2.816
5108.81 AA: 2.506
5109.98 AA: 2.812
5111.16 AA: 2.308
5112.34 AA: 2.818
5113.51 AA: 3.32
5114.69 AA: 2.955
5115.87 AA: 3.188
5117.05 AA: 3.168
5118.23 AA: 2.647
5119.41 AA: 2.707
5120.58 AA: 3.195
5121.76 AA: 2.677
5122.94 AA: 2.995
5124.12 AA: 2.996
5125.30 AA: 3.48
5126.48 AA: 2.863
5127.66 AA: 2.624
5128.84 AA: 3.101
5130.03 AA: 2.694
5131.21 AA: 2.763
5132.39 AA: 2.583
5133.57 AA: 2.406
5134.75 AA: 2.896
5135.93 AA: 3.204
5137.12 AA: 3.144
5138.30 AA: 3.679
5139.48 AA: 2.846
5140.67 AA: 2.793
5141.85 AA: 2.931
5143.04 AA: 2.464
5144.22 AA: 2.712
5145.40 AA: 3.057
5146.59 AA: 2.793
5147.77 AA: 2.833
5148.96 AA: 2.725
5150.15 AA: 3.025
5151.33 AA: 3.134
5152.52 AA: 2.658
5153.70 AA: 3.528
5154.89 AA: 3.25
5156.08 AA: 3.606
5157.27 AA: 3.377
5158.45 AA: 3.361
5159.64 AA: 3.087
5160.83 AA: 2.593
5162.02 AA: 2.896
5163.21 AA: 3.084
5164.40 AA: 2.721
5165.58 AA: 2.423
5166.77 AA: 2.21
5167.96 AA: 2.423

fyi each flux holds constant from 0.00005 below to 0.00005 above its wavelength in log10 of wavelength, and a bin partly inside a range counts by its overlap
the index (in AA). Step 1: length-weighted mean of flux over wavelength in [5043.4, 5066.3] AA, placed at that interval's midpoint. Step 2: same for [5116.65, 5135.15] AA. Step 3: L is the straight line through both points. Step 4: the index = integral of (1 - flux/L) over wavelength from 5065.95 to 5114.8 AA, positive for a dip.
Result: 2.3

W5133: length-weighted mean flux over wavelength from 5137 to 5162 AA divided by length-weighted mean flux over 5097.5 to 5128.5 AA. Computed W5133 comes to 1.06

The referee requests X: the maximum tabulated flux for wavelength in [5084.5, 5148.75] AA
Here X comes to 3.679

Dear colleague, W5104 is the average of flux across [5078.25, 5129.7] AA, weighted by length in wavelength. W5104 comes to 2.83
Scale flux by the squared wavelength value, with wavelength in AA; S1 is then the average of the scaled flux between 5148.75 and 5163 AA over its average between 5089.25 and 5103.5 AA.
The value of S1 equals 1.11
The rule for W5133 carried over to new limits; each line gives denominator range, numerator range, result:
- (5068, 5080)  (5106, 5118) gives 1.04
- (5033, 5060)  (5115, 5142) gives 1.02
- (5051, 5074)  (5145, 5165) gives 1.05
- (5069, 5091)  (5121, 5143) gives 1.06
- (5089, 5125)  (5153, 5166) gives 1.08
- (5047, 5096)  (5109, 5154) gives 1.03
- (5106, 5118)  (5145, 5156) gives 1.06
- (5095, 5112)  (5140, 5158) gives 1.09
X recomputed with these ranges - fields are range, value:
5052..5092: 3.375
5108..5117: 3.32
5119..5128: 3.48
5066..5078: 3.126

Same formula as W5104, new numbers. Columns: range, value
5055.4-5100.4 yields 2.83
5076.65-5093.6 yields 2.76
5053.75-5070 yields 2.95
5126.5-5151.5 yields 2.87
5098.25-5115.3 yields 2.78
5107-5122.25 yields 2.86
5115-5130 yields 2.96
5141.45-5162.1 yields 3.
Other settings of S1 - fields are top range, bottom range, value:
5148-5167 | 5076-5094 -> 1.12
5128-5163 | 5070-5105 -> 1.09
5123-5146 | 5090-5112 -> 1.07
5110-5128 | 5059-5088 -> 1.06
